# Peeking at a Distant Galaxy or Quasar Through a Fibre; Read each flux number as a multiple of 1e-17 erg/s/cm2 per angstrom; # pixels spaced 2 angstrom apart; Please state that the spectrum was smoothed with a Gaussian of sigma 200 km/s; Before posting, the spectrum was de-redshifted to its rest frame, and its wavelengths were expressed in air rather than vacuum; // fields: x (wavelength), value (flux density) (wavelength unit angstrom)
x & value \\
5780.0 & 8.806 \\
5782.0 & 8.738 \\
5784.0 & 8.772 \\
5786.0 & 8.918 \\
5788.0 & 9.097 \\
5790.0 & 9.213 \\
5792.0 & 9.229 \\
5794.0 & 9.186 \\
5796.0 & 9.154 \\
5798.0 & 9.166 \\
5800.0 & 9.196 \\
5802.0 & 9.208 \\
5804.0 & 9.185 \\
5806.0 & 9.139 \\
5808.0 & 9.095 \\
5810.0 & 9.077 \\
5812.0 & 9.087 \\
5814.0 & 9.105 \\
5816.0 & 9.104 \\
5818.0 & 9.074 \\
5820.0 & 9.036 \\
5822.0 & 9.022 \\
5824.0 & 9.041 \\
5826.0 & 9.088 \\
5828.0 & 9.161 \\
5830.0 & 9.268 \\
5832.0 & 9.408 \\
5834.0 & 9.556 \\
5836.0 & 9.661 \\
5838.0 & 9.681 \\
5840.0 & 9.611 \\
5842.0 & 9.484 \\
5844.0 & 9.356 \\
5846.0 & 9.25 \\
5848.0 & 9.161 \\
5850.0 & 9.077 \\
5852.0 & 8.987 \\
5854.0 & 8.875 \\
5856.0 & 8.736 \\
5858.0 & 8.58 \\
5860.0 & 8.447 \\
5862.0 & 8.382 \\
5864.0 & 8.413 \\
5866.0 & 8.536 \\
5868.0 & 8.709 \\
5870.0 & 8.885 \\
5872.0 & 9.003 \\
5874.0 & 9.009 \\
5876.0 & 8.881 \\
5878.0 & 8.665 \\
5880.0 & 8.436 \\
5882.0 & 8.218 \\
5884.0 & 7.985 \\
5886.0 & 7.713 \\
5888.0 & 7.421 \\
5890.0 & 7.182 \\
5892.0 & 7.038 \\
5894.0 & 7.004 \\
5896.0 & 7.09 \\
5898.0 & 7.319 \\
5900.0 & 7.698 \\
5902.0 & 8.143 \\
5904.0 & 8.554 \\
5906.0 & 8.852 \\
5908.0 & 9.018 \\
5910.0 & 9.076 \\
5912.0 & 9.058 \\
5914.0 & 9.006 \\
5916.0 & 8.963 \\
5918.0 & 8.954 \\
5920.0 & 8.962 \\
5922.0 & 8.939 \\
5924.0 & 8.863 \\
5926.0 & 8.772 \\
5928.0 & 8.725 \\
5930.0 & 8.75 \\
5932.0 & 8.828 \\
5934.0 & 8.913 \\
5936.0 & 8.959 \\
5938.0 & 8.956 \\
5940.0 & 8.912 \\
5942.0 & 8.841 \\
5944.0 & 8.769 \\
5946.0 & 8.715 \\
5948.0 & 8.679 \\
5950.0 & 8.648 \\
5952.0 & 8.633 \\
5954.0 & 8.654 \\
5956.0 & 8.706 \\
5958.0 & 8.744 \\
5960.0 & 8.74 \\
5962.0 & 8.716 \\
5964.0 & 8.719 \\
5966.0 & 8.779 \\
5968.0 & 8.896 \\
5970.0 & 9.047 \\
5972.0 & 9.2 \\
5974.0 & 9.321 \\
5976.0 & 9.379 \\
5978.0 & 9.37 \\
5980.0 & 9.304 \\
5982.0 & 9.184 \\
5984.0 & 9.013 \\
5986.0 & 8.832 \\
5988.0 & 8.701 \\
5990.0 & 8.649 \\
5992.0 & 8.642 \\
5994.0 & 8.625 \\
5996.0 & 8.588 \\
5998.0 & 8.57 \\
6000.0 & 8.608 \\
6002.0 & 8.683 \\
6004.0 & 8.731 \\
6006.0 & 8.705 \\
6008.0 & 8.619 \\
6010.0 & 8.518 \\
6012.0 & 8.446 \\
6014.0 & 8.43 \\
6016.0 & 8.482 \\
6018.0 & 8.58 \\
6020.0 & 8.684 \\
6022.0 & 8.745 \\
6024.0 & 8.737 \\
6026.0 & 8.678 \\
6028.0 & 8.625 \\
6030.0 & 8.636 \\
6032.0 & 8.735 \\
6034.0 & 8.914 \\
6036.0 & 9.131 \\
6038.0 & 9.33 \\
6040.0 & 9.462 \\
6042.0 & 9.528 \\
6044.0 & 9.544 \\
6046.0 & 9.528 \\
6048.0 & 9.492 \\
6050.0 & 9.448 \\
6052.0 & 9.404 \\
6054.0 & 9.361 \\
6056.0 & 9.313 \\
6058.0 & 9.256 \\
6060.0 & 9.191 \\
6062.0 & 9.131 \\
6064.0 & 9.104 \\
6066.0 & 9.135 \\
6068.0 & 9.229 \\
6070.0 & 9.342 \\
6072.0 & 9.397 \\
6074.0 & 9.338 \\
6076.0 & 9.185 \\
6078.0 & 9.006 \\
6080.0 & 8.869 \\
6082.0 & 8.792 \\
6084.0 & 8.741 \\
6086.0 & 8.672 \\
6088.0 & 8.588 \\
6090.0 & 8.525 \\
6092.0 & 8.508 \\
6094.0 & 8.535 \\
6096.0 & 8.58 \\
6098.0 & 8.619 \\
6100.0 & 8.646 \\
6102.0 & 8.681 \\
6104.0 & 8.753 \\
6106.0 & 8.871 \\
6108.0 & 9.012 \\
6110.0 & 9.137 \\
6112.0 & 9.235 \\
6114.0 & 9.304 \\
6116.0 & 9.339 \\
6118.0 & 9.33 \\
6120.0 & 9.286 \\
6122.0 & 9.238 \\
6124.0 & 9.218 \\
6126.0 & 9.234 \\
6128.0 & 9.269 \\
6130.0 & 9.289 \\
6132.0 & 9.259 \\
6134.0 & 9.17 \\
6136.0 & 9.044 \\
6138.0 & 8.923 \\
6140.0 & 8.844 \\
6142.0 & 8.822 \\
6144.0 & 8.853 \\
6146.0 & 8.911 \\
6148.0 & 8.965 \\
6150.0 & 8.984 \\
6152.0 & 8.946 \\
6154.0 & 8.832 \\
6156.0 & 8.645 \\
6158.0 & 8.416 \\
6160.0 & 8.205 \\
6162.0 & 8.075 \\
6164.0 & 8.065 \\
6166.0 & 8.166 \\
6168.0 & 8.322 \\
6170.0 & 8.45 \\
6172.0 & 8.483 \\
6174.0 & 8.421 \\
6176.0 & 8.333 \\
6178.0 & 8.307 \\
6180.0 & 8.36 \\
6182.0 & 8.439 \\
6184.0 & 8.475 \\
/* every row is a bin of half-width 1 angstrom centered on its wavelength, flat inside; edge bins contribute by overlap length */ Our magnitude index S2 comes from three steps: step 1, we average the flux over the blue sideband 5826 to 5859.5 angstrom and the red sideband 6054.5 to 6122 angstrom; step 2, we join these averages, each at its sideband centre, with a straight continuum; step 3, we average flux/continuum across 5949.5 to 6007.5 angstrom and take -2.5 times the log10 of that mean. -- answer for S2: 0.03 mag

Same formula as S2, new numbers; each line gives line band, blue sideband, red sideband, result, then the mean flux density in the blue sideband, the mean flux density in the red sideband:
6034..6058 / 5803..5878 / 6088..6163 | -0.05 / 9.05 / 8.9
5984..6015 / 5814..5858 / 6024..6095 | 0.06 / 9.2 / 9.07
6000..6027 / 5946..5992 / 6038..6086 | 0.05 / 8.9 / 9.24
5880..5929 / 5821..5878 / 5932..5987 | 0.09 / 9.04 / 8.91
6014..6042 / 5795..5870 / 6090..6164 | 0.02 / 9.08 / 8.9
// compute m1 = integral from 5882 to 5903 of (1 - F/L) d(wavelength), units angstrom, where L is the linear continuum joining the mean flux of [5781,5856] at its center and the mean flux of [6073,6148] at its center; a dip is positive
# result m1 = 3.7 angstrom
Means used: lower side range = 9.17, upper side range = 8.96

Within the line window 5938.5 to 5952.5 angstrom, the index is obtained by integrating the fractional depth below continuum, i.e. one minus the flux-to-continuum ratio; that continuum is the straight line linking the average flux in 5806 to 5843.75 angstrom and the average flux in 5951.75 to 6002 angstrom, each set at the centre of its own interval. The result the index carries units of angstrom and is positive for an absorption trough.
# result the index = 0.3 angstrom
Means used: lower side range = 9.25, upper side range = 8.86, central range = 8.75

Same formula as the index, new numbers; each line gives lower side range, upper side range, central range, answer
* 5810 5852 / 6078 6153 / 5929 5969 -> 1.5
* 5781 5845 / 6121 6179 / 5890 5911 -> 2.6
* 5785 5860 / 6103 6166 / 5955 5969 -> 0.5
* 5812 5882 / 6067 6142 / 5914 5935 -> 0.3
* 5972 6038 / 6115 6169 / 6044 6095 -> -1.5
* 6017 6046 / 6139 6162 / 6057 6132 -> -1.5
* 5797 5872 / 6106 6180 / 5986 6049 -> 0.8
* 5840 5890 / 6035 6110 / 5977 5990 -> -0.2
